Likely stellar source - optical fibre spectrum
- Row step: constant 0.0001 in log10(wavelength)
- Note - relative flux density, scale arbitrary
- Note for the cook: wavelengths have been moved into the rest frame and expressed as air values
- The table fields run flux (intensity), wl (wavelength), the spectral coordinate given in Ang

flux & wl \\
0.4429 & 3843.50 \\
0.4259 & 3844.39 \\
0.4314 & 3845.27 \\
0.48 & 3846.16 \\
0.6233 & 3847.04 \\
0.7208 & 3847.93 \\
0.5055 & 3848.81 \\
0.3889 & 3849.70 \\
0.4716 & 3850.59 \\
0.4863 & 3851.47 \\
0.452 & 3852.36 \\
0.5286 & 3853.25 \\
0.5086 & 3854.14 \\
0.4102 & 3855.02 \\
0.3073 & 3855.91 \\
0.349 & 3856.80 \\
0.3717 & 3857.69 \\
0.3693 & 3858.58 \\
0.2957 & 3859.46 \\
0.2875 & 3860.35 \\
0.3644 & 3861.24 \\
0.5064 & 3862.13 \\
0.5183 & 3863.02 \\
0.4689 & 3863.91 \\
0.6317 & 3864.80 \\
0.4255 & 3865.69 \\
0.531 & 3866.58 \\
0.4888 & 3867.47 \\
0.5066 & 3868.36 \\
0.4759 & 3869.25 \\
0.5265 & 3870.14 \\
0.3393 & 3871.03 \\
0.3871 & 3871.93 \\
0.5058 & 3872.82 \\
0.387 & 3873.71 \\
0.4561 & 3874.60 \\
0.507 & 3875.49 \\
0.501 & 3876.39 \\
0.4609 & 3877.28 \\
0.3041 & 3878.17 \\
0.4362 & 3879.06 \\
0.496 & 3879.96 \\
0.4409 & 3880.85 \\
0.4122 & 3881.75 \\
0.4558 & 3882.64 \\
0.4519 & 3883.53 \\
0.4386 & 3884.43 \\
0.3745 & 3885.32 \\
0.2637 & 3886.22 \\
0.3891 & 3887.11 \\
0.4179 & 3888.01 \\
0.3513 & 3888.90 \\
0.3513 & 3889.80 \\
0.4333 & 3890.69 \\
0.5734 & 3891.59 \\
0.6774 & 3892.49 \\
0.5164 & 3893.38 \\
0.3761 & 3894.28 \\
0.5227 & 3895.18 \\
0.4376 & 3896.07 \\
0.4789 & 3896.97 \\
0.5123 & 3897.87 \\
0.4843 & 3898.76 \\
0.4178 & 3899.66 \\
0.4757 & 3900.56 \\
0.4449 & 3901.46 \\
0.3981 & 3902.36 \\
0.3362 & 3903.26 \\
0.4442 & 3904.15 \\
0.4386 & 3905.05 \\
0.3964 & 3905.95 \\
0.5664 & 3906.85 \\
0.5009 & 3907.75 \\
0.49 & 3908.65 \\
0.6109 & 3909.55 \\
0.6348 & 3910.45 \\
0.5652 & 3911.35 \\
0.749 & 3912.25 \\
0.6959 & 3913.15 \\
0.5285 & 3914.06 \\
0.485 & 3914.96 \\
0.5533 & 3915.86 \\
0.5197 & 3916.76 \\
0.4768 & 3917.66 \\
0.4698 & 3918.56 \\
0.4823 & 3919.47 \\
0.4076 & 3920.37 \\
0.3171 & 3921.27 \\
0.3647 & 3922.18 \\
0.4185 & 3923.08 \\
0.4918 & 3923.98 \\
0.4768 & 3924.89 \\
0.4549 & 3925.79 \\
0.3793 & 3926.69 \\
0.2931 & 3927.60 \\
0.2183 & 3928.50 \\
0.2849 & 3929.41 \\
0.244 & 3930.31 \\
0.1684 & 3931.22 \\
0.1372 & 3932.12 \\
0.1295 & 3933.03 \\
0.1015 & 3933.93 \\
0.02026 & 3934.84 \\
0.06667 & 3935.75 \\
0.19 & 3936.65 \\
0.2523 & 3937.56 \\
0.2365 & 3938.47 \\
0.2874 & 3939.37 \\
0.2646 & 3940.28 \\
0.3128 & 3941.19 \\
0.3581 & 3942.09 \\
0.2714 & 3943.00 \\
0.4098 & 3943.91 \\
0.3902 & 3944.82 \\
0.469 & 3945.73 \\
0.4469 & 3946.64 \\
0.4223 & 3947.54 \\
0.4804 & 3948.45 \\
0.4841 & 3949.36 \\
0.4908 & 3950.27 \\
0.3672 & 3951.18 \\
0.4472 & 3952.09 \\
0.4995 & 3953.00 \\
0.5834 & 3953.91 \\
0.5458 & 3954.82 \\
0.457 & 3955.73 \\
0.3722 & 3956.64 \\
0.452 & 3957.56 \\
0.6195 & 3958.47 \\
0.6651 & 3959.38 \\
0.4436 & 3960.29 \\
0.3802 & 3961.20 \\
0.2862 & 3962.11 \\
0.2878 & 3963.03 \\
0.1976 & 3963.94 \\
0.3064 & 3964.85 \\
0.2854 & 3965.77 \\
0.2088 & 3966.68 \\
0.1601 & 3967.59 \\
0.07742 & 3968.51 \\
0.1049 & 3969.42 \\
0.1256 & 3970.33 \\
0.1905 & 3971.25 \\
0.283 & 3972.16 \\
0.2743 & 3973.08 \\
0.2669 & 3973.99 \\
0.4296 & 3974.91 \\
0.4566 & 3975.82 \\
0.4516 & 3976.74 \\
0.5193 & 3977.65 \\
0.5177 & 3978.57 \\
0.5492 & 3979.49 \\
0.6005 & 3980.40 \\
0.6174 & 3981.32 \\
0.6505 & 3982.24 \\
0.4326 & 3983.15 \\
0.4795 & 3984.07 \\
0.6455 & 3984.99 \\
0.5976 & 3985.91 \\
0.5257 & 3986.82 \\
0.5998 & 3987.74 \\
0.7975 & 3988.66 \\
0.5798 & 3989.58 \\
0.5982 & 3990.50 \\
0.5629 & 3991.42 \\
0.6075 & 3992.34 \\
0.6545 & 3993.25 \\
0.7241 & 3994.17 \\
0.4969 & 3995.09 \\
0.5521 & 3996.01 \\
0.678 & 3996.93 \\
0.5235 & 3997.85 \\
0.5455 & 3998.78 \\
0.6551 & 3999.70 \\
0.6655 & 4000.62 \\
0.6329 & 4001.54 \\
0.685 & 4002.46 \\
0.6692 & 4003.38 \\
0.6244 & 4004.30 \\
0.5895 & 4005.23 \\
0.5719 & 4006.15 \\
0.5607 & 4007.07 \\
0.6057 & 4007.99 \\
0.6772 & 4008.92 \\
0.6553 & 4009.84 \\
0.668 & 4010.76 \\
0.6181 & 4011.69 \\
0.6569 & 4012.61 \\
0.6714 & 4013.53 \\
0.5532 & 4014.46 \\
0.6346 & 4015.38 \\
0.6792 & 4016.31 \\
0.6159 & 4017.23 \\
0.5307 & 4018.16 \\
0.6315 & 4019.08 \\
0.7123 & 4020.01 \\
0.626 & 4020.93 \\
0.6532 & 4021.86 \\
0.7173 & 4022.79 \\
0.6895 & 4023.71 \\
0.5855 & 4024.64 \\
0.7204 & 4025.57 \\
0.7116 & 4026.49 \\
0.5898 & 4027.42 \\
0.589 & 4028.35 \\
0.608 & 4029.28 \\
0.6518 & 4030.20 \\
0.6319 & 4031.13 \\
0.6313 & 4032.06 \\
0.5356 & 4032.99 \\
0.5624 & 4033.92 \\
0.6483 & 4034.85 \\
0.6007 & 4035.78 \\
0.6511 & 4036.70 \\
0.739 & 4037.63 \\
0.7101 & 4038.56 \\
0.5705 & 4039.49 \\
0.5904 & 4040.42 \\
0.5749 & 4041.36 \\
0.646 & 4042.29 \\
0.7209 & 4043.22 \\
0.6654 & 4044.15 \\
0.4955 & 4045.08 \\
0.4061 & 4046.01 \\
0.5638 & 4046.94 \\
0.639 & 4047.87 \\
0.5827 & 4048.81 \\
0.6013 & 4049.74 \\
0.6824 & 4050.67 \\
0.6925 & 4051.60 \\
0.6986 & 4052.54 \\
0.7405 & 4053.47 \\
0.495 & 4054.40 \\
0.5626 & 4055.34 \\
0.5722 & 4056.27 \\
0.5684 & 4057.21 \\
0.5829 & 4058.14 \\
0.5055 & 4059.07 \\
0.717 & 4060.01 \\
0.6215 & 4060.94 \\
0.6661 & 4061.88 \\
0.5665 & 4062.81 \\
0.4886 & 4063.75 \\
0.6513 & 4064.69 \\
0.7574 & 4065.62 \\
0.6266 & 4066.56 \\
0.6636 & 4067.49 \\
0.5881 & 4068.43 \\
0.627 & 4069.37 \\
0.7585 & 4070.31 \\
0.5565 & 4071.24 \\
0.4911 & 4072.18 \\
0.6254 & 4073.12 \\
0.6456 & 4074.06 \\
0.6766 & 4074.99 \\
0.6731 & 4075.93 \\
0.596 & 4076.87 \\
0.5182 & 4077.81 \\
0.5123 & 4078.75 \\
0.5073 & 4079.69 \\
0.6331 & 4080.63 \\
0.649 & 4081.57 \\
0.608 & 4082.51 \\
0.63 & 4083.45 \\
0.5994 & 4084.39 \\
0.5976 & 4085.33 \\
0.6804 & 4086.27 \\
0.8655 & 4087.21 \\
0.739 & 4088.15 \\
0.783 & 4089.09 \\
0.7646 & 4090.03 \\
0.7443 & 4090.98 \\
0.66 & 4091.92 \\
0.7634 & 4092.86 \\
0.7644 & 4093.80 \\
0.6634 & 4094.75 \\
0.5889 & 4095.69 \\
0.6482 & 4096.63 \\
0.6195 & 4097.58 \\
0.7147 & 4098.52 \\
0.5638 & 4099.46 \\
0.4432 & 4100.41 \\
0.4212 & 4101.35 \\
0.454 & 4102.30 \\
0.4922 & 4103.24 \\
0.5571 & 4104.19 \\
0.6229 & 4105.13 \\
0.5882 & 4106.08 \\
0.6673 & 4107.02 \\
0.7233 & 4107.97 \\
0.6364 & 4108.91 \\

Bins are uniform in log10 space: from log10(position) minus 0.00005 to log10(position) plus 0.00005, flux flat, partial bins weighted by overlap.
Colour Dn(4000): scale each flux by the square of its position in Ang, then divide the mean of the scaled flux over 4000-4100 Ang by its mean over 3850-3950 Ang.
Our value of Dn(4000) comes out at 1.64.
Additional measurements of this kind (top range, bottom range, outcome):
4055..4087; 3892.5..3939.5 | 1.63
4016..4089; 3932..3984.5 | 1.82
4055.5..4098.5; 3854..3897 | 1.62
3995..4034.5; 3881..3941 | 1.63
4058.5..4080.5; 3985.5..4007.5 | 1.03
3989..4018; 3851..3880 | 1.51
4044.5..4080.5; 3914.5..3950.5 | 1.88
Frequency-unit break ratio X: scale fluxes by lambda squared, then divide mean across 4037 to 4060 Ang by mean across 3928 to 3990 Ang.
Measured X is 1.7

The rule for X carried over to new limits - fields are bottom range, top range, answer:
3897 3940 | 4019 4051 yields 1.68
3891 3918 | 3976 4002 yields 1.20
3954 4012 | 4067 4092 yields 1.36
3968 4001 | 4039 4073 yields 1.26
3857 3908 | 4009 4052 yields 1.53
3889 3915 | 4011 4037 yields 1.35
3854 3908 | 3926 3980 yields 0.79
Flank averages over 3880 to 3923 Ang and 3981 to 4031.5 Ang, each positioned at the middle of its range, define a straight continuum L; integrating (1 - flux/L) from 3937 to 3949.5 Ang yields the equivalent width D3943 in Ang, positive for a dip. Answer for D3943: 4.07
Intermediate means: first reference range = 0.471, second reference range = 0.622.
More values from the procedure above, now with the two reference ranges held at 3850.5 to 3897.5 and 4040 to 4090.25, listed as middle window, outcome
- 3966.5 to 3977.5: 5.6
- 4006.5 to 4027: -2.4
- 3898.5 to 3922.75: -0.7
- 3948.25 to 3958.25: 0.8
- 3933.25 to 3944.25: 6.1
